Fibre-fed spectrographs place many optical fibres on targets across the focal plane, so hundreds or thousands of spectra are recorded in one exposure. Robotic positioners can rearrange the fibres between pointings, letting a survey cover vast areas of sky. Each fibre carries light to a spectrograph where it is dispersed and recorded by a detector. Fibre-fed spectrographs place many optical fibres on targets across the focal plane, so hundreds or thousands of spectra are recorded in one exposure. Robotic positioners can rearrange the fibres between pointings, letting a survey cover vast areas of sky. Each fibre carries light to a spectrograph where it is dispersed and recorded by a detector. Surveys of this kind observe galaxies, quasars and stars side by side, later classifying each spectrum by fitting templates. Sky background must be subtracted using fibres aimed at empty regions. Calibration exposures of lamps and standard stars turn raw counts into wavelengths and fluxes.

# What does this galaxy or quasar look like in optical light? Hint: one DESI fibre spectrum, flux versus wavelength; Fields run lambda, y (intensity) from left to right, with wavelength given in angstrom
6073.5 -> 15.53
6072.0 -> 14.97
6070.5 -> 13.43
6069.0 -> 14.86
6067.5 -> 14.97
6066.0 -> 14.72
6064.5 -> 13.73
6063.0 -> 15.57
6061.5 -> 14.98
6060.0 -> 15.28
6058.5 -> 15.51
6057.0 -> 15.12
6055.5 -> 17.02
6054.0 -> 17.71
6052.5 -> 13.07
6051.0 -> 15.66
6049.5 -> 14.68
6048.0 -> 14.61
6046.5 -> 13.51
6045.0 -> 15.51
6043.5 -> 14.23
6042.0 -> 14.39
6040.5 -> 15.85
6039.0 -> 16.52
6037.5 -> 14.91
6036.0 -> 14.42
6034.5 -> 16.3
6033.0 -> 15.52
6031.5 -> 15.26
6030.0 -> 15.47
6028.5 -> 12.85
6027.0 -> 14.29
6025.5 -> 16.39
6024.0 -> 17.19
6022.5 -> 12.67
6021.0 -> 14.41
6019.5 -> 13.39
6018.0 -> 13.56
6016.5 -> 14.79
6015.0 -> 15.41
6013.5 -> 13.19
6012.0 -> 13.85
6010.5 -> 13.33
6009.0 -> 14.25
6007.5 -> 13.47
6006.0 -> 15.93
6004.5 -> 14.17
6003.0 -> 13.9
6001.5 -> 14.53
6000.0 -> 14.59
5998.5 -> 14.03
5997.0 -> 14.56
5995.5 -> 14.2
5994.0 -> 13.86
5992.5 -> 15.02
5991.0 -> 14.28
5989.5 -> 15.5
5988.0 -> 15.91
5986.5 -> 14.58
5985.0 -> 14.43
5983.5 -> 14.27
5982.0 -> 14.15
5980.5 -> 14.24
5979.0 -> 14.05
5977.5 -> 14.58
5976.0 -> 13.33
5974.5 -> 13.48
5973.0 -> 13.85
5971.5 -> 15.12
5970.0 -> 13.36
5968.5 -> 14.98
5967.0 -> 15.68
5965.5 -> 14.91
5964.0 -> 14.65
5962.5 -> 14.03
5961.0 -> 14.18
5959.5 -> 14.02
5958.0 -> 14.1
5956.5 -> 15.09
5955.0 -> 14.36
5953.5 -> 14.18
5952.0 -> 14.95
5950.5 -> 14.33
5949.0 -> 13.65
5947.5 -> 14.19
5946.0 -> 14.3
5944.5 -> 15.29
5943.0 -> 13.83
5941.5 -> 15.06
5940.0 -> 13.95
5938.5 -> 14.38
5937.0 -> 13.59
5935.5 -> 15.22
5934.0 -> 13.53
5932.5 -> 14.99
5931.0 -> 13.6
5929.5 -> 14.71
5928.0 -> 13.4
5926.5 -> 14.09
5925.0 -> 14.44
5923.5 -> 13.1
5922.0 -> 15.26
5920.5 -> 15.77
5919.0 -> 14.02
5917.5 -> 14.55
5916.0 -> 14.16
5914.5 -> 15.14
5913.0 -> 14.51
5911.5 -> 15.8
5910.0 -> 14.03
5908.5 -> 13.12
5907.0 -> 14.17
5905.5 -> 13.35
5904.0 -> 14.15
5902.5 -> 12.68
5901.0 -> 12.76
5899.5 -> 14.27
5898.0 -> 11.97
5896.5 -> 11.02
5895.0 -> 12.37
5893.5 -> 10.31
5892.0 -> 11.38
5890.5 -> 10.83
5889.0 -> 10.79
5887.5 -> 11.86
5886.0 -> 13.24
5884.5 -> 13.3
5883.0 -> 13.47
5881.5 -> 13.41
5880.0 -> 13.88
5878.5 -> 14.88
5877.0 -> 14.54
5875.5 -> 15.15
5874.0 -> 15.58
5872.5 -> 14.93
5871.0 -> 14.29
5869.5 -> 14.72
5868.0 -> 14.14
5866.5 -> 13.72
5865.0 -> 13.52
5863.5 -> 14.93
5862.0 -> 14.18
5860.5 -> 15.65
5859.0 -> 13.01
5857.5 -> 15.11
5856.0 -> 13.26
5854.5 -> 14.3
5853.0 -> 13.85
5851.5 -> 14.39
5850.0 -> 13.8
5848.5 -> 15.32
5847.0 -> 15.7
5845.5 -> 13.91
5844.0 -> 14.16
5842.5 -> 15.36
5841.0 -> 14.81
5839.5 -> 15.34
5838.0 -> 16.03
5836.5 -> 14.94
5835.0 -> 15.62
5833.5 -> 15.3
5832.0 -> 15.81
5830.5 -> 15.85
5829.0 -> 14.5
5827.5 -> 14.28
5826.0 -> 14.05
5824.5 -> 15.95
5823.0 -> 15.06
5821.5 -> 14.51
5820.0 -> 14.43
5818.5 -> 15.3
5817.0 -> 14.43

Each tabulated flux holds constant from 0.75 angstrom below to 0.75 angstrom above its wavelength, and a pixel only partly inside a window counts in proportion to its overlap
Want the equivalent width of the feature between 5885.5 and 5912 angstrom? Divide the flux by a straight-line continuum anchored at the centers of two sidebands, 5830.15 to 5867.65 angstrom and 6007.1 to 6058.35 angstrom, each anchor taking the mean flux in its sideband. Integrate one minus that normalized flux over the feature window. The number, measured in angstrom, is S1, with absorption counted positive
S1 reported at 3.8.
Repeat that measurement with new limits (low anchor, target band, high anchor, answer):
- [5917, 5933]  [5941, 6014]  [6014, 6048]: 1.12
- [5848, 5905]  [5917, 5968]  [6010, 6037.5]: -1.39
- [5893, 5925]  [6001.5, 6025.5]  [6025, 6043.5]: 0.93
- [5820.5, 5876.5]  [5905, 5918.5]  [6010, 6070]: 0.41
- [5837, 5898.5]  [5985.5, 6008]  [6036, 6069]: 0.21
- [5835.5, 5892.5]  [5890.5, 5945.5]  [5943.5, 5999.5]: 1.84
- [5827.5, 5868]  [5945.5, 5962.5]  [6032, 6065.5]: 0.75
